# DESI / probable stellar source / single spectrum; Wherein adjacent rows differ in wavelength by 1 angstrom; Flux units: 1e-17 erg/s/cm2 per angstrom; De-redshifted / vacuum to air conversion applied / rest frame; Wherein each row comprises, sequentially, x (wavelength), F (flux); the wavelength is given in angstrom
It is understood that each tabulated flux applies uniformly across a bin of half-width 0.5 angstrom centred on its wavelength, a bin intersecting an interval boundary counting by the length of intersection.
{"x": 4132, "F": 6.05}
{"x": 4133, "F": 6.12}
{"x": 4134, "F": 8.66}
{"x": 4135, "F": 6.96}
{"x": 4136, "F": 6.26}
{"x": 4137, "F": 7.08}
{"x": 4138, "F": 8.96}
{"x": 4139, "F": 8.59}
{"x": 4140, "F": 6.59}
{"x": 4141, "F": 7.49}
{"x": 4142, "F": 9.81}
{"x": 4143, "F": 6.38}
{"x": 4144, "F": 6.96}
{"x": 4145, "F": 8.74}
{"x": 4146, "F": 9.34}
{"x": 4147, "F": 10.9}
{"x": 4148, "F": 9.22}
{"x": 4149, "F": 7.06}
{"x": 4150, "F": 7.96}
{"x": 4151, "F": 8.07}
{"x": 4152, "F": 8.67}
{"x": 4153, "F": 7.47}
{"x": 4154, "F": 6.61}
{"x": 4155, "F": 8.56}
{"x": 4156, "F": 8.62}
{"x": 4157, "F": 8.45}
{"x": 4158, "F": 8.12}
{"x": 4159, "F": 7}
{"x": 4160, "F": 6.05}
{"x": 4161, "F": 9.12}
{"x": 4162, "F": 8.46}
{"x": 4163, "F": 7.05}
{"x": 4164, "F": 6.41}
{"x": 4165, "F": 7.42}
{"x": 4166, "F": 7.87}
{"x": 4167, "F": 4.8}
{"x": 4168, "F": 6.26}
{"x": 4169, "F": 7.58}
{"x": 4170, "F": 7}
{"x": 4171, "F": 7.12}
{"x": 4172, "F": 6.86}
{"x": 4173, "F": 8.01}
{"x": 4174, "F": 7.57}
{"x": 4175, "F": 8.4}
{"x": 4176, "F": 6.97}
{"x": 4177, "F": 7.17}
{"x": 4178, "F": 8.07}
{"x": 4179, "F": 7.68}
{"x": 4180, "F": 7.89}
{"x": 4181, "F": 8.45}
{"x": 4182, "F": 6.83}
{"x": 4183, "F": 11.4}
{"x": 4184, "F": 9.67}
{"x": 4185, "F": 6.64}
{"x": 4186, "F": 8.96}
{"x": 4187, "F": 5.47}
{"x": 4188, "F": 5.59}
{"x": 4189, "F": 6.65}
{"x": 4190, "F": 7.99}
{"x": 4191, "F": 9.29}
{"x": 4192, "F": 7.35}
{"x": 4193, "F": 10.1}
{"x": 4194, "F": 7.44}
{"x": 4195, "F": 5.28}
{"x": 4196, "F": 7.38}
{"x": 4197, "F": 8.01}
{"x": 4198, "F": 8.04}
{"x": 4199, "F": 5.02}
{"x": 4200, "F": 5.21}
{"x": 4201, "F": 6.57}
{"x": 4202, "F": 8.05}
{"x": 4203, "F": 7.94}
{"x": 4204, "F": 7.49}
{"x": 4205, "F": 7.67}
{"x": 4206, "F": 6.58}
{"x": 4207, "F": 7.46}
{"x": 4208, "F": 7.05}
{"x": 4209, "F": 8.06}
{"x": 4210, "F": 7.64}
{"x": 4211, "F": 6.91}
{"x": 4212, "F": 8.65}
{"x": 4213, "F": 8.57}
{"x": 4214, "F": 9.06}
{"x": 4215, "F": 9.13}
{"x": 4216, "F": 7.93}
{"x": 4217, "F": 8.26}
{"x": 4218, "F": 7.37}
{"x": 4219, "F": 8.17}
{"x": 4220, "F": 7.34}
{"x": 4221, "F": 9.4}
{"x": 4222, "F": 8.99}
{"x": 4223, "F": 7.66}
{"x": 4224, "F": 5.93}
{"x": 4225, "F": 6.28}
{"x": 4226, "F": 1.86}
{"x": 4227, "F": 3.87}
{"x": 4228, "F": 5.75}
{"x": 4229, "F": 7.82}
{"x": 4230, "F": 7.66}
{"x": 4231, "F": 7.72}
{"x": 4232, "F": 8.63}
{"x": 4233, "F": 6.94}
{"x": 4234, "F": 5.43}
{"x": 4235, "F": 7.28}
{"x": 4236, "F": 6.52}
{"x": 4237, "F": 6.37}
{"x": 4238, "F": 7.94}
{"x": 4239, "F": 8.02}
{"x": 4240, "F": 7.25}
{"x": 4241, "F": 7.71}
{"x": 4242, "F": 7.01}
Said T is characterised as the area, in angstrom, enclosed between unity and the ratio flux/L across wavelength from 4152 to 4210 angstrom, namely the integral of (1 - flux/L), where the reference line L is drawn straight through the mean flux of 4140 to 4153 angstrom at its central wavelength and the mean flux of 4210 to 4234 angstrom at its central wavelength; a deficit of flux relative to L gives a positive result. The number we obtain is 2.7 angstrom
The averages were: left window 8.28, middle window 7.49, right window 7.35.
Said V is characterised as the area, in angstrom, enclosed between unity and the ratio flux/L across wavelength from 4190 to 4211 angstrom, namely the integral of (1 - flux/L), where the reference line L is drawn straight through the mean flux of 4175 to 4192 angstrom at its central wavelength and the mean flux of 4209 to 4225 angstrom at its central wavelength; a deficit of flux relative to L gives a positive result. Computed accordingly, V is 1.4 angstrom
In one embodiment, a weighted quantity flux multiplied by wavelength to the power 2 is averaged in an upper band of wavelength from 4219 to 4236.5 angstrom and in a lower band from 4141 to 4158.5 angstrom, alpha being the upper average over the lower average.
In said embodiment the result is 0.85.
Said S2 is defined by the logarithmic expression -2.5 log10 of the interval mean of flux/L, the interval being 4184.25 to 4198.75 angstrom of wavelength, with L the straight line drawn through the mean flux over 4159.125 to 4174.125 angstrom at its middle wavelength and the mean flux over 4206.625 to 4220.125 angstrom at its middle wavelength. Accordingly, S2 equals 0.02 mag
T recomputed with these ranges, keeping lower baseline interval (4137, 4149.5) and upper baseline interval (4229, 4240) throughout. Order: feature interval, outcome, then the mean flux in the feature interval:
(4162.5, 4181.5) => 1.6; 7.29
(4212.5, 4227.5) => 0.3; 7.32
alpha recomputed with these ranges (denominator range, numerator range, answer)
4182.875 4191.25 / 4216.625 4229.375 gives 0.89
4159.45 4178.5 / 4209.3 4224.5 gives 1.13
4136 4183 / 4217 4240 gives 0.93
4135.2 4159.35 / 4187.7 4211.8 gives 0.93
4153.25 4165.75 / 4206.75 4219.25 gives 1.08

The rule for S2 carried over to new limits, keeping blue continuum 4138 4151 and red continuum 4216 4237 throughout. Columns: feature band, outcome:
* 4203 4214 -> -0.07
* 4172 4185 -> -0.05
